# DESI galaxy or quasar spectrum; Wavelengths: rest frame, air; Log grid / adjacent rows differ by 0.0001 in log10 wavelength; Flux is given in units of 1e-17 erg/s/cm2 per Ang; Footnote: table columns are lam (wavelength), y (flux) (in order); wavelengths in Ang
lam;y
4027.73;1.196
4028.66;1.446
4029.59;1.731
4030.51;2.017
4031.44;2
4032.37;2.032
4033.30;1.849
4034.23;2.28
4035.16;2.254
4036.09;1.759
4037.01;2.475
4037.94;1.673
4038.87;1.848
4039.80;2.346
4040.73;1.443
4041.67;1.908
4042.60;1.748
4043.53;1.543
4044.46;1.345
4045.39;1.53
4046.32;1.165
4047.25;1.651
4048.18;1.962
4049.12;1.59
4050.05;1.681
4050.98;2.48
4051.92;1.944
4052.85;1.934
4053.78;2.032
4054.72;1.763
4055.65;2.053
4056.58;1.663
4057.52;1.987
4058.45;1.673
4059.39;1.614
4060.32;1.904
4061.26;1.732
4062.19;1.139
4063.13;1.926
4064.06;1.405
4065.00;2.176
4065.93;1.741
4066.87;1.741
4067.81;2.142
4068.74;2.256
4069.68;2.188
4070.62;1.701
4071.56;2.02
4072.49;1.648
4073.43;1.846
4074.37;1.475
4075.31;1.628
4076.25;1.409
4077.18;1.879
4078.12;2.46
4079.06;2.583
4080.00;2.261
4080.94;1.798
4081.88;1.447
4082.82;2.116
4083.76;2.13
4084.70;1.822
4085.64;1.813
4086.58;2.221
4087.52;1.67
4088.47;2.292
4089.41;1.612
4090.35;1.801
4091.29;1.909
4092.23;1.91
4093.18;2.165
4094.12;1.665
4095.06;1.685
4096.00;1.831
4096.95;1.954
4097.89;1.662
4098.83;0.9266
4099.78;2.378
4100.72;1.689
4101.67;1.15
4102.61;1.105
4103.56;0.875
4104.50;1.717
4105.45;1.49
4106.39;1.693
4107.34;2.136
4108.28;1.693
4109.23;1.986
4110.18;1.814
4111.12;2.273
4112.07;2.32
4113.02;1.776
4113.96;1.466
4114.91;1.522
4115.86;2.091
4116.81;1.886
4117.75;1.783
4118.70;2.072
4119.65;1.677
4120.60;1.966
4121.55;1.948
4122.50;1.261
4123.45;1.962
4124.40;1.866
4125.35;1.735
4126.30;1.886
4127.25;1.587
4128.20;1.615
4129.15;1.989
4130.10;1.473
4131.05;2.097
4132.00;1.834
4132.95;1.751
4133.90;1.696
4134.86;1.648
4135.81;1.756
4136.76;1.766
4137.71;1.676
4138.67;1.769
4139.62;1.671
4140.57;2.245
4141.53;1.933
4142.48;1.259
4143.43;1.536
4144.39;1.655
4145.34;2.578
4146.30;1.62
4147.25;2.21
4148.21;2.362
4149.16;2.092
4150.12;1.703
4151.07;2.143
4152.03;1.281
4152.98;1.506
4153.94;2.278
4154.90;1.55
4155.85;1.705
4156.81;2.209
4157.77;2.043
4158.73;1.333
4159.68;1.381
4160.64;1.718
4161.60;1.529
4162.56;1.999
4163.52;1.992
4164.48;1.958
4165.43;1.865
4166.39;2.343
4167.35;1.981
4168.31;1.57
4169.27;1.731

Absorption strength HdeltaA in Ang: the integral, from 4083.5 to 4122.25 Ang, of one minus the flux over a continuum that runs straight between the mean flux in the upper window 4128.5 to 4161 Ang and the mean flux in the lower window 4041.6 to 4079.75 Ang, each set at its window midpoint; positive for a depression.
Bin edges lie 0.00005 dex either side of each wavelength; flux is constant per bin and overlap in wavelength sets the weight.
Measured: 0.4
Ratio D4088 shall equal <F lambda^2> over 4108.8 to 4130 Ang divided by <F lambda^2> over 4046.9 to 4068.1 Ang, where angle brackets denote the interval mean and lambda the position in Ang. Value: 1.04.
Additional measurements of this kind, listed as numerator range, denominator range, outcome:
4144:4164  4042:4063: 1.12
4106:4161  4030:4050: 1.04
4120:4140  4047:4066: 1.00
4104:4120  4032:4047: 1.05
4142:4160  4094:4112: 1.10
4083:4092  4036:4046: 1.11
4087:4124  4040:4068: 1.03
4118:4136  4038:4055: 1.05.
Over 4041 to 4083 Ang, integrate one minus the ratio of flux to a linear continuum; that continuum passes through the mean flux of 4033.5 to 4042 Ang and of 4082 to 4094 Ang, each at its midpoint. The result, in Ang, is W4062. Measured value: 3.1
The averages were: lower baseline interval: 1.99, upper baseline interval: 1.93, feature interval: 1.82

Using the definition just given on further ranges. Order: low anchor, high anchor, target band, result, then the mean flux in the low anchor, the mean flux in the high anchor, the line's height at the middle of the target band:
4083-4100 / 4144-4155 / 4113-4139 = 1.8 Ang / 1.85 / 1.93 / 1.9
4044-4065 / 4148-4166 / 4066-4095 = -2.5 Ang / 1.75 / 1.82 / 1.76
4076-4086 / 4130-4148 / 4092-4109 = 2.5 Ang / 1.99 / 1.81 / 1.93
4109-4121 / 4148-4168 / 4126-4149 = 0.6 Ang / 1.89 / 1.85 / 1.87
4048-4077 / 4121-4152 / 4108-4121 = -0.5 Ang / 1.82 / 1.82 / 1.82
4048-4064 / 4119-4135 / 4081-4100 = -0.5 Ang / 1.81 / 1.77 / 1.79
